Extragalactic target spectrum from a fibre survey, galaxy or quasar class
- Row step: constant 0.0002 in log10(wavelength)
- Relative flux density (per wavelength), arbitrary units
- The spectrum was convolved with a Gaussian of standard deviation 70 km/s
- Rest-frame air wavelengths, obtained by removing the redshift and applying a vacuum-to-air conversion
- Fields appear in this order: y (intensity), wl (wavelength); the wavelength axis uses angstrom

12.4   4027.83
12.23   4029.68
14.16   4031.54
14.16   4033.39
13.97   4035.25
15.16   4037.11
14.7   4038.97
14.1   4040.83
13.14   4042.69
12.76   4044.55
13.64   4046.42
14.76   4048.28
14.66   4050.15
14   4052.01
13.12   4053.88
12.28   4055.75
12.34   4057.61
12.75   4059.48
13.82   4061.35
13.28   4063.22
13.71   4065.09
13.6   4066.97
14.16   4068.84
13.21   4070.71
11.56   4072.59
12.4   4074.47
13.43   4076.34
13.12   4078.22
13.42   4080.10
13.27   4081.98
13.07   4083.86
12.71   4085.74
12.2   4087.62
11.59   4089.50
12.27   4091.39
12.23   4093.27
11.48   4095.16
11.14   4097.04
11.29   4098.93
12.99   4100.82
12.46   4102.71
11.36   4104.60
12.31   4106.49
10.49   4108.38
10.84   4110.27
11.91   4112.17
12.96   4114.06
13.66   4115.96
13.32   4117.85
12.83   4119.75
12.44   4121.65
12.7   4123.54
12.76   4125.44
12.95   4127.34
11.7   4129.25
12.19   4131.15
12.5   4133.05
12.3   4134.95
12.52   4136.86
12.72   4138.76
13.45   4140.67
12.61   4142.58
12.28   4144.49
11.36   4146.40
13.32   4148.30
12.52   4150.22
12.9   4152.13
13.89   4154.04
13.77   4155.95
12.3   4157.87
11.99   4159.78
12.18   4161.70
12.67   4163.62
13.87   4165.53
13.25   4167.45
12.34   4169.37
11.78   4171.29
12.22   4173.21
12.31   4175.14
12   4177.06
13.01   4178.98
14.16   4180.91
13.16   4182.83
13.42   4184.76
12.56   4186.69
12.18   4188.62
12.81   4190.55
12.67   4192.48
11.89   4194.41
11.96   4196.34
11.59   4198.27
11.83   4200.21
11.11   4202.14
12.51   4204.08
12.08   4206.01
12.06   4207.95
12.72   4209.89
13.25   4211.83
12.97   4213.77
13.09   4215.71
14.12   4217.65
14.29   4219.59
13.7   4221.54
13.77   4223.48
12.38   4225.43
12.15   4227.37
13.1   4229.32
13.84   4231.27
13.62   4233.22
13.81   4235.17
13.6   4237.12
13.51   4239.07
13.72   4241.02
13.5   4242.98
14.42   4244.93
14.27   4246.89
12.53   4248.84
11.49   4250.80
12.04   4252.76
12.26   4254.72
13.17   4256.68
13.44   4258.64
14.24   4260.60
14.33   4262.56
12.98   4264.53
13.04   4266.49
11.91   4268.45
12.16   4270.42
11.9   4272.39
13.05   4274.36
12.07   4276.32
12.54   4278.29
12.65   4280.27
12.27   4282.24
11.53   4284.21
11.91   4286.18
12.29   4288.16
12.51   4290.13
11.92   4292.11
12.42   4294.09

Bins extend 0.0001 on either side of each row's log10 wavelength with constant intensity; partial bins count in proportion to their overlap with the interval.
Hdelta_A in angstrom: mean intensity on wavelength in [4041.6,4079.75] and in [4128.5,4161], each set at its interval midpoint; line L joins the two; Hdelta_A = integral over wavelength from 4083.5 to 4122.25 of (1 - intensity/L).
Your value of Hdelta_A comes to 2.4 angstrom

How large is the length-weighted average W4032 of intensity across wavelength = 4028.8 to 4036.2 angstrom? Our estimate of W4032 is 13.6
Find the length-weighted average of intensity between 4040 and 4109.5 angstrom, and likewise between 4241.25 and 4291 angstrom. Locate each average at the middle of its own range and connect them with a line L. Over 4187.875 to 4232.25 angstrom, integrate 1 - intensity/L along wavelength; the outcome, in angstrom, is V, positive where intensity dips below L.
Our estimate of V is 0.2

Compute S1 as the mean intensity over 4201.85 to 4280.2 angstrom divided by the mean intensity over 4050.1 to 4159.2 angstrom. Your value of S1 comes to 1.03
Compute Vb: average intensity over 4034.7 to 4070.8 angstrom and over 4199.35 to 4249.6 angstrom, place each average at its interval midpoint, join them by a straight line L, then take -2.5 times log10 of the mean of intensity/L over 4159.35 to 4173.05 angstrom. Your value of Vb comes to 0.06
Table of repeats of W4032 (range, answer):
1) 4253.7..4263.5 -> 13.5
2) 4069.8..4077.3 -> 12.6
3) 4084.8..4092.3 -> 12.2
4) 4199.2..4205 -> 11.8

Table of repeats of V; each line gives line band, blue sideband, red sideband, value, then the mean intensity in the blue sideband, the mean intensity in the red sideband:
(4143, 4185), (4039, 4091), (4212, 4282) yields 1.32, 13.2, 13.1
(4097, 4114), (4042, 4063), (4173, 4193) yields 1.82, 13.4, 12.8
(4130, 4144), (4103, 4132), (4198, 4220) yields -0.25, 12.3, 12.6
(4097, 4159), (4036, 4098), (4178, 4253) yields 2.79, 13.1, 13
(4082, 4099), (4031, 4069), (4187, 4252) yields 1.79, 13.7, 12.9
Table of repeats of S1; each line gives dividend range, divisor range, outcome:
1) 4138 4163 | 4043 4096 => 0.98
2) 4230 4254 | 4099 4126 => 1.08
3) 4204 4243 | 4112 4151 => 1.05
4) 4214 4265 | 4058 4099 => 1.05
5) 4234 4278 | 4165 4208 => 1.05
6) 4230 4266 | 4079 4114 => 1.11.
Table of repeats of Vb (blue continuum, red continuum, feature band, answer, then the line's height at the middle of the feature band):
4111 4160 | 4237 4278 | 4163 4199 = 0.02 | 12.8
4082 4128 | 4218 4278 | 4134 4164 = -0.01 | 12.5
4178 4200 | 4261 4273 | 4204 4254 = -0.04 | 12.7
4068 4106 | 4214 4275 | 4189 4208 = 0.08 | 13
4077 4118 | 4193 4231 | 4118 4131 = -0.02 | 12.4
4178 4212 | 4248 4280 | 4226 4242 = -0.07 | 12.6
